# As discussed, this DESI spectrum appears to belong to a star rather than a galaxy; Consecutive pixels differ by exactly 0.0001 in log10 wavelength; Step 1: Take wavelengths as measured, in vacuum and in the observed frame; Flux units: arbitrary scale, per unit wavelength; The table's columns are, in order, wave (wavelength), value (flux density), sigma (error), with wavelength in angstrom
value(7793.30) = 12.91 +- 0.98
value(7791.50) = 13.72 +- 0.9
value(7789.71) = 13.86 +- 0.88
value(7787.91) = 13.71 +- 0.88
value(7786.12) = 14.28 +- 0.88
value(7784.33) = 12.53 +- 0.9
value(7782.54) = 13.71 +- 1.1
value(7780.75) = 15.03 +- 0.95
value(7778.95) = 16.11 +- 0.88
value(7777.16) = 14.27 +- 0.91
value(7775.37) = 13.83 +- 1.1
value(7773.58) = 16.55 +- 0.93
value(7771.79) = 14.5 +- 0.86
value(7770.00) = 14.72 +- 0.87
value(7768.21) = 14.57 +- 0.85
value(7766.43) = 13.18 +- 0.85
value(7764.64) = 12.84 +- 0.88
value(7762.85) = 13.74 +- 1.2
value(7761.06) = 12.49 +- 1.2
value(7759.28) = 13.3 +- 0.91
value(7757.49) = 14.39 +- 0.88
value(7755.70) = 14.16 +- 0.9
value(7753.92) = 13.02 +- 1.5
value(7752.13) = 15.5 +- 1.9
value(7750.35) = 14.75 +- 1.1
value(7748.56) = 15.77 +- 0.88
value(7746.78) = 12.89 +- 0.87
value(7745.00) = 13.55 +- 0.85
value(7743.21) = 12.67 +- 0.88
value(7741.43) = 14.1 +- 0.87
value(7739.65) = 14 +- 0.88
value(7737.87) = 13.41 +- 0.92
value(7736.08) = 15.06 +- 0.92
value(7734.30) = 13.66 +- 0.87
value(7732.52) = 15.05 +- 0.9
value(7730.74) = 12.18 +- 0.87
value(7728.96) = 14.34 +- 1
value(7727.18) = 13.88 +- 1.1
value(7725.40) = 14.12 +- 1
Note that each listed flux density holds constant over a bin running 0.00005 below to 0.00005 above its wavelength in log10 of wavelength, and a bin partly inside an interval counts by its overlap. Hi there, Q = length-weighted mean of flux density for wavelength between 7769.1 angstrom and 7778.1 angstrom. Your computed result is 14.8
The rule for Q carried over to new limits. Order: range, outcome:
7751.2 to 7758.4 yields 14.3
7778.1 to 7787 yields 14.3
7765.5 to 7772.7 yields 14.2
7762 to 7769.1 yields 13.6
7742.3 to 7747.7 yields 13.1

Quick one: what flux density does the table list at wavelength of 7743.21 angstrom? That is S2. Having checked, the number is 12.67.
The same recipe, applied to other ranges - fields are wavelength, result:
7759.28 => 13.3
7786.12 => 14.28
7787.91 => 13.71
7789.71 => 13.86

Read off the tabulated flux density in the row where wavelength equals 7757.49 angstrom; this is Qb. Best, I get 14.39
